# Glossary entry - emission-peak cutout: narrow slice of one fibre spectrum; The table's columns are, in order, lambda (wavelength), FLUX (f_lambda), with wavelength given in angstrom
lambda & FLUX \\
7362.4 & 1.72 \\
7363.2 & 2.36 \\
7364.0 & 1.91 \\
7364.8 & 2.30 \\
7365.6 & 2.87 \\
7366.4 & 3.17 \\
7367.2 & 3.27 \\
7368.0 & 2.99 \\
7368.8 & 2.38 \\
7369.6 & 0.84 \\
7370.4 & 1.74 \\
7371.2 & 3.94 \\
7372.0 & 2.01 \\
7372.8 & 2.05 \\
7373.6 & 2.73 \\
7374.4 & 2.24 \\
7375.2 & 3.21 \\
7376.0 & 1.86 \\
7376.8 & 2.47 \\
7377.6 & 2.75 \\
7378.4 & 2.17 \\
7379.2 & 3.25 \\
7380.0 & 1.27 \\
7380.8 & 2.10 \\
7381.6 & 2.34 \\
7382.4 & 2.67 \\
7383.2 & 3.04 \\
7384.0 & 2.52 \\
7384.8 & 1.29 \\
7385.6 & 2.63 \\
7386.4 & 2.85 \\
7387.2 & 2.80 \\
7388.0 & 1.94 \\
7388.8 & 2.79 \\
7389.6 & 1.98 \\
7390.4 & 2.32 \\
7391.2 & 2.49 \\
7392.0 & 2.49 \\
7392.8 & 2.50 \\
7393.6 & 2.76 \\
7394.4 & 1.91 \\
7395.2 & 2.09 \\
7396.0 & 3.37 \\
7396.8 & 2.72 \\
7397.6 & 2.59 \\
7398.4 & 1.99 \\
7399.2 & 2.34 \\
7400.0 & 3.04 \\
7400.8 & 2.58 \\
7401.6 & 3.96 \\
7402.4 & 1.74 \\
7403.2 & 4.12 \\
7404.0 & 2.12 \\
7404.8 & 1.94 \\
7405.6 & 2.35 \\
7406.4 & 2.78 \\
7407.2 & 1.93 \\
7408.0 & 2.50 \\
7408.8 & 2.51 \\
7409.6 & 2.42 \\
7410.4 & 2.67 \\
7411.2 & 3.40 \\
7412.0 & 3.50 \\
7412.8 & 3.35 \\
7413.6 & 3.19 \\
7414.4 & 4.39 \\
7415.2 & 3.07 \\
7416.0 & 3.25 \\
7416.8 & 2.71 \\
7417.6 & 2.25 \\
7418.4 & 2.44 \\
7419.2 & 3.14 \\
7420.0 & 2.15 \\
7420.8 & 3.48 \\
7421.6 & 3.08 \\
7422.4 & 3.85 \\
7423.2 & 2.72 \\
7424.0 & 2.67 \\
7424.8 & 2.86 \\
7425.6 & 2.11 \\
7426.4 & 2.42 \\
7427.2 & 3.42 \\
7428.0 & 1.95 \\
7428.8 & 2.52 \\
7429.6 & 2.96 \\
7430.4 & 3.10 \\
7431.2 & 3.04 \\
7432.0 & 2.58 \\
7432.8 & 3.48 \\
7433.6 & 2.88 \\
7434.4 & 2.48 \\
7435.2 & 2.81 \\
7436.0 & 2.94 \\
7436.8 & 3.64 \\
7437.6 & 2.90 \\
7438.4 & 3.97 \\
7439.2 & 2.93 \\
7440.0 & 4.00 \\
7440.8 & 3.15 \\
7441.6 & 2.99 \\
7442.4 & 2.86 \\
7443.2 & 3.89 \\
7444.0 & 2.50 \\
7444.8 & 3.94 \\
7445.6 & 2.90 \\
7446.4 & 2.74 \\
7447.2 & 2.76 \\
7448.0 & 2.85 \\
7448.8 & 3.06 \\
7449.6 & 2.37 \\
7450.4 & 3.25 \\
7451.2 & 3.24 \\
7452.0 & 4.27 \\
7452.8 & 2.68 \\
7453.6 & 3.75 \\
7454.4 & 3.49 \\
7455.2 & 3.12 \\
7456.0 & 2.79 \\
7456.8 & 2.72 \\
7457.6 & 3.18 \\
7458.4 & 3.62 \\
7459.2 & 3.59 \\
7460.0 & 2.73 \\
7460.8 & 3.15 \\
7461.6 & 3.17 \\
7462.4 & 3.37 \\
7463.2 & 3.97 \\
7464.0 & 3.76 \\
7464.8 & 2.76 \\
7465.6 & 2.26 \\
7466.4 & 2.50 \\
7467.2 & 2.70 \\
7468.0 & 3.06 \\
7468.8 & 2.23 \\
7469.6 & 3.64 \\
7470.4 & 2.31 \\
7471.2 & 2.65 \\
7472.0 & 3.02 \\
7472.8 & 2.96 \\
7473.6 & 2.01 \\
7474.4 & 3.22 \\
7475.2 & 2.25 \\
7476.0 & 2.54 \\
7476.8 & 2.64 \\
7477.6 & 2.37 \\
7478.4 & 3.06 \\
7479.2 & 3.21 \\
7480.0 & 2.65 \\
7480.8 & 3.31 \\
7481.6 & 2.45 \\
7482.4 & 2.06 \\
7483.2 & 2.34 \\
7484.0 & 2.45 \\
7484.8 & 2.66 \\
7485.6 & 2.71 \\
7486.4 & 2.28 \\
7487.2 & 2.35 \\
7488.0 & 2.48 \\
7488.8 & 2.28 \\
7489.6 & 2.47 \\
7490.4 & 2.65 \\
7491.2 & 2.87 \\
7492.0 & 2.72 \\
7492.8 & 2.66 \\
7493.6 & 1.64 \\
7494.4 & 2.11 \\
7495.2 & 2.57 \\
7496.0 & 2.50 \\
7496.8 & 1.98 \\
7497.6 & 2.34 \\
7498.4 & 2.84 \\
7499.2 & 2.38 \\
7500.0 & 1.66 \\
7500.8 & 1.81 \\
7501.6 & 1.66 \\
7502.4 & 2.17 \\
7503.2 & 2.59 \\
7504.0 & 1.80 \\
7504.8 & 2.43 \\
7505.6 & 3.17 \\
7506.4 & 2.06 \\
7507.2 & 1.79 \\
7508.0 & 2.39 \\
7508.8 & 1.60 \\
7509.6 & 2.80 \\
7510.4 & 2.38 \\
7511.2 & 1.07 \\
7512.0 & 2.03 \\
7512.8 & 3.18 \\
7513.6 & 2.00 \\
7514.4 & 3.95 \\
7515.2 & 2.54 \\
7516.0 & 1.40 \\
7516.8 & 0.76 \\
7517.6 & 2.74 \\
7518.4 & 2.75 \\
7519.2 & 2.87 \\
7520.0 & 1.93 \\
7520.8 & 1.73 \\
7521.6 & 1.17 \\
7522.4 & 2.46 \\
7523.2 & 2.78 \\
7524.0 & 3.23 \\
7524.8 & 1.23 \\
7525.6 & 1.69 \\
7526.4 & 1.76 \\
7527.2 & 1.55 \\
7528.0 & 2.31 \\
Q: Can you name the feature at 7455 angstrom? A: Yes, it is Mg II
